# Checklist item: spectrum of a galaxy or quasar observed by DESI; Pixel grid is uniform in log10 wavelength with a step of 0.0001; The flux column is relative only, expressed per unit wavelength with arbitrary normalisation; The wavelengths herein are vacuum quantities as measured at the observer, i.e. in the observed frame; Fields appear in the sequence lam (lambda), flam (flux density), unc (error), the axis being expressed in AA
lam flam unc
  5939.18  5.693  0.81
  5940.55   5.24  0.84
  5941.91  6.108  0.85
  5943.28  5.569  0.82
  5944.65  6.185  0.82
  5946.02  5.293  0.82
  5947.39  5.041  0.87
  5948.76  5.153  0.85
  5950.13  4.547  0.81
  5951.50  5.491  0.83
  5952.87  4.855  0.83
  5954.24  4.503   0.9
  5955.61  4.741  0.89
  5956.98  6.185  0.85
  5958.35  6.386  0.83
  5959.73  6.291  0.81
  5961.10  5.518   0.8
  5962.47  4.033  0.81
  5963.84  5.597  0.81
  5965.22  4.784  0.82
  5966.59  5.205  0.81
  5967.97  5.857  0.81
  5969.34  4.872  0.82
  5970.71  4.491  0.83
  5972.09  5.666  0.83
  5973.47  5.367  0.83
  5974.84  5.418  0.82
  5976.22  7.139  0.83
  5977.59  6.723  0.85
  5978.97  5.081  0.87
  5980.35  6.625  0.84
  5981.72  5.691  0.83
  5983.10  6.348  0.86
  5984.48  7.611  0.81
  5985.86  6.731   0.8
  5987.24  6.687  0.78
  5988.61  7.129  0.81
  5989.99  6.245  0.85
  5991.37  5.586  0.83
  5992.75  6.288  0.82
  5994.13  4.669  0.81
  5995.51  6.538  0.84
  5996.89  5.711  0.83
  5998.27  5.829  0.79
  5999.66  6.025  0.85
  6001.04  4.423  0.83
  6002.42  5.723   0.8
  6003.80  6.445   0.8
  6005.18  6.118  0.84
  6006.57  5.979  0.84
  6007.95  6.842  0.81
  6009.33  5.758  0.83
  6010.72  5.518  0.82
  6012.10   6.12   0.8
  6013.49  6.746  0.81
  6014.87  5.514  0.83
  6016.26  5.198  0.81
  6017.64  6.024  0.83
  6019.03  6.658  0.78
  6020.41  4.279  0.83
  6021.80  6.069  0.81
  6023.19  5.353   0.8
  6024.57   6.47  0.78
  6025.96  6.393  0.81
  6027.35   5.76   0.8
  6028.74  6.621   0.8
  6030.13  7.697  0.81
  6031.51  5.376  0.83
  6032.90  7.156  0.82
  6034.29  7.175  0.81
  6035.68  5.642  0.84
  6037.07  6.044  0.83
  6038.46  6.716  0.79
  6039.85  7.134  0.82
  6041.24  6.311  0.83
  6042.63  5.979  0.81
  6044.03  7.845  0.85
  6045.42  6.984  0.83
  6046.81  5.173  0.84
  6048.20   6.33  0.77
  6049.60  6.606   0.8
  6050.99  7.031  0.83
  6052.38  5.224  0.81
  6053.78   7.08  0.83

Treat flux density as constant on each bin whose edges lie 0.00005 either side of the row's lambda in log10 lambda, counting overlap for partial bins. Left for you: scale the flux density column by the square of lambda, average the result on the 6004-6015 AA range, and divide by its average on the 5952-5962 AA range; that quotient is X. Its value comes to 1.1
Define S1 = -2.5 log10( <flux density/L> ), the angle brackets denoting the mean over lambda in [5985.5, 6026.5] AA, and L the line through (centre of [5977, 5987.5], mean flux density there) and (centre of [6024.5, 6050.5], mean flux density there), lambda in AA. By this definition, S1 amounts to 0.09 mag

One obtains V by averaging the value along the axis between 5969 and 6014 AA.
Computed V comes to 6.01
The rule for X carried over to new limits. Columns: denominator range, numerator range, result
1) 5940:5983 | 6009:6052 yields 1.16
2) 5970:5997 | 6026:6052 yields 1.09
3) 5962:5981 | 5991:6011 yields 1.07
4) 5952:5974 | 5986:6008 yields 1.15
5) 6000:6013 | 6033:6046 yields 1.14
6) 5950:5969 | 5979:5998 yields 1.19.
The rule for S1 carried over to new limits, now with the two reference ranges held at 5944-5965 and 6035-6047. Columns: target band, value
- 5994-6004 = 0.04 mag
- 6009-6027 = 0.06 mag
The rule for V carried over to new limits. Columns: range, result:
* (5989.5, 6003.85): 5.73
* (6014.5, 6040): 6.16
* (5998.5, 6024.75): 5.84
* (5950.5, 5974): 5.27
